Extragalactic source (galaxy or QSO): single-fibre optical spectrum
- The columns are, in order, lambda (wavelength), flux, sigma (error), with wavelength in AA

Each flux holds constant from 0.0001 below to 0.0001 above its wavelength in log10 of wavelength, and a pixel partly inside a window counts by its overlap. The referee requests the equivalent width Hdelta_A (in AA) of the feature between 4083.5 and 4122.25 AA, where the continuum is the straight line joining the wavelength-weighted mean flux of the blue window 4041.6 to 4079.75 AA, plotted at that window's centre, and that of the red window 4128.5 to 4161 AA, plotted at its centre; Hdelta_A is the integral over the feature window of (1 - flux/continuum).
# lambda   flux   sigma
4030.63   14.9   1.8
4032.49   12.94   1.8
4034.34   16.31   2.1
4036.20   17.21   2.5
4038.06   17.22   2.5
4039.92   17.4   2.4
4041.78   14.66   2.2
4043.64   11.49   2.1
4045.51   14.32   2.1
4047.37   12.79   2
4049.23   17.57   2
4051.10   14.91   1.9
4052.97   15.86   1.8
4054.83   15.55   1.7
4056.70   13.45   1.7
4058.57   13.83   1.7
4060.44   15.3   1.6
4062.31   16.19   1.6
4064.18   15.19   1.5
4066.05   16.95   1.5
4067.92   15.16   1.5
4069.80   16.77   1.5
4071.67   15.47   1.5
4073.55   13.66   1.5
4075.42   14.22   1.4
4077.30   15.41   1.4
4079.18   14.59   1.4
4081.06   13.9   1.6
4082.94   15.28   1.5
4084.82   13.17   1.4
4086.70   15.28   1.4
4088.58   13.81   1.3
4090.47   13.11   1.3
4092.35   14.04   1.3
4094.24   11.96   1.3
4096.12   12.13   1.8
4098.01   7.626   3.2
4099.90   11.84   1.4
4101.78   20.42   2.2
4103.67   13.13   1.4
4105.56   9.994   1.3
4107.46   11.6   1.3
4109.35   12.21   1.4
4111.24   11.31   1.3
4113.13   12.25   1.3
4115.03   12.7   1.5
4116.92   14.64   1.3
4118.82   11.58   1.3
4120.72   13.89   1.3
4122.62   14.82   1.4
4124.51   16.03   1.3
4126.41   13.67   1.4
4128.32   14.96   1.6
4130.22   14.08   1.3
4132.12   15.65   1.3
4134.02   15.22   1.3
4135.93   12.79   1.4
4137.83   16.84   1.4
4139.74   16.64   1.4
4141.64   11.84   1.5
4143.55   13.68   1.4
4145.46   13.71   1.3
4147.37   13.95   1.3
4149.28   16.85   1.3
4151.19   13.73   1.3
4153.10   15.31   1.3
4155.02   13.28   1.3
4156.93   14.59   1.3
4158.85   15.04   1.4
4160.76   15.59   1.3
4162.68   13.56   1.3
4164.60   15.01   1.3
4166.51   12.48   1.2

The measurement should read 4.95 AA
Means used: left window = 14.9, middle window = 12.9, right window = 14.6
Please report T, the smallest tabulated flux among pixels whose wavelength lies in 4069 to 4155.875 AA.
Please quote 7.626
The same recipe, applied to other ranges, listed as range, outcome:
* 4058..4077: 13.66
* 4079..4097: 11.96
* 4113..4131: 11.58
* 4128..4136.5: 12.79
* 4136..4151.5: 11.84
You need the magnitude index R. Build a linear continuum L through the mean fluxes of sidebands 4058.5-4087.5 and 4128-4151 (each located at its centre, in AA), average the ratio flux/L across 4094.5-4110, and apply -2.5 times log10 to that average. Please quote 0.20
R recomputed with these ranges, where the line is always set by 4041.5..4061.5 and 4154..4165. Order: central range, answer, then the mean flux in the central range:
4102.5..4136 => 0.08 mag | 13.4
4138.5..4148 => 0.03 mag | 14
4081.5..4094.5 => 0.05 mag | 13.9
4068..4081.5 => -0.03 mag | 14.9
